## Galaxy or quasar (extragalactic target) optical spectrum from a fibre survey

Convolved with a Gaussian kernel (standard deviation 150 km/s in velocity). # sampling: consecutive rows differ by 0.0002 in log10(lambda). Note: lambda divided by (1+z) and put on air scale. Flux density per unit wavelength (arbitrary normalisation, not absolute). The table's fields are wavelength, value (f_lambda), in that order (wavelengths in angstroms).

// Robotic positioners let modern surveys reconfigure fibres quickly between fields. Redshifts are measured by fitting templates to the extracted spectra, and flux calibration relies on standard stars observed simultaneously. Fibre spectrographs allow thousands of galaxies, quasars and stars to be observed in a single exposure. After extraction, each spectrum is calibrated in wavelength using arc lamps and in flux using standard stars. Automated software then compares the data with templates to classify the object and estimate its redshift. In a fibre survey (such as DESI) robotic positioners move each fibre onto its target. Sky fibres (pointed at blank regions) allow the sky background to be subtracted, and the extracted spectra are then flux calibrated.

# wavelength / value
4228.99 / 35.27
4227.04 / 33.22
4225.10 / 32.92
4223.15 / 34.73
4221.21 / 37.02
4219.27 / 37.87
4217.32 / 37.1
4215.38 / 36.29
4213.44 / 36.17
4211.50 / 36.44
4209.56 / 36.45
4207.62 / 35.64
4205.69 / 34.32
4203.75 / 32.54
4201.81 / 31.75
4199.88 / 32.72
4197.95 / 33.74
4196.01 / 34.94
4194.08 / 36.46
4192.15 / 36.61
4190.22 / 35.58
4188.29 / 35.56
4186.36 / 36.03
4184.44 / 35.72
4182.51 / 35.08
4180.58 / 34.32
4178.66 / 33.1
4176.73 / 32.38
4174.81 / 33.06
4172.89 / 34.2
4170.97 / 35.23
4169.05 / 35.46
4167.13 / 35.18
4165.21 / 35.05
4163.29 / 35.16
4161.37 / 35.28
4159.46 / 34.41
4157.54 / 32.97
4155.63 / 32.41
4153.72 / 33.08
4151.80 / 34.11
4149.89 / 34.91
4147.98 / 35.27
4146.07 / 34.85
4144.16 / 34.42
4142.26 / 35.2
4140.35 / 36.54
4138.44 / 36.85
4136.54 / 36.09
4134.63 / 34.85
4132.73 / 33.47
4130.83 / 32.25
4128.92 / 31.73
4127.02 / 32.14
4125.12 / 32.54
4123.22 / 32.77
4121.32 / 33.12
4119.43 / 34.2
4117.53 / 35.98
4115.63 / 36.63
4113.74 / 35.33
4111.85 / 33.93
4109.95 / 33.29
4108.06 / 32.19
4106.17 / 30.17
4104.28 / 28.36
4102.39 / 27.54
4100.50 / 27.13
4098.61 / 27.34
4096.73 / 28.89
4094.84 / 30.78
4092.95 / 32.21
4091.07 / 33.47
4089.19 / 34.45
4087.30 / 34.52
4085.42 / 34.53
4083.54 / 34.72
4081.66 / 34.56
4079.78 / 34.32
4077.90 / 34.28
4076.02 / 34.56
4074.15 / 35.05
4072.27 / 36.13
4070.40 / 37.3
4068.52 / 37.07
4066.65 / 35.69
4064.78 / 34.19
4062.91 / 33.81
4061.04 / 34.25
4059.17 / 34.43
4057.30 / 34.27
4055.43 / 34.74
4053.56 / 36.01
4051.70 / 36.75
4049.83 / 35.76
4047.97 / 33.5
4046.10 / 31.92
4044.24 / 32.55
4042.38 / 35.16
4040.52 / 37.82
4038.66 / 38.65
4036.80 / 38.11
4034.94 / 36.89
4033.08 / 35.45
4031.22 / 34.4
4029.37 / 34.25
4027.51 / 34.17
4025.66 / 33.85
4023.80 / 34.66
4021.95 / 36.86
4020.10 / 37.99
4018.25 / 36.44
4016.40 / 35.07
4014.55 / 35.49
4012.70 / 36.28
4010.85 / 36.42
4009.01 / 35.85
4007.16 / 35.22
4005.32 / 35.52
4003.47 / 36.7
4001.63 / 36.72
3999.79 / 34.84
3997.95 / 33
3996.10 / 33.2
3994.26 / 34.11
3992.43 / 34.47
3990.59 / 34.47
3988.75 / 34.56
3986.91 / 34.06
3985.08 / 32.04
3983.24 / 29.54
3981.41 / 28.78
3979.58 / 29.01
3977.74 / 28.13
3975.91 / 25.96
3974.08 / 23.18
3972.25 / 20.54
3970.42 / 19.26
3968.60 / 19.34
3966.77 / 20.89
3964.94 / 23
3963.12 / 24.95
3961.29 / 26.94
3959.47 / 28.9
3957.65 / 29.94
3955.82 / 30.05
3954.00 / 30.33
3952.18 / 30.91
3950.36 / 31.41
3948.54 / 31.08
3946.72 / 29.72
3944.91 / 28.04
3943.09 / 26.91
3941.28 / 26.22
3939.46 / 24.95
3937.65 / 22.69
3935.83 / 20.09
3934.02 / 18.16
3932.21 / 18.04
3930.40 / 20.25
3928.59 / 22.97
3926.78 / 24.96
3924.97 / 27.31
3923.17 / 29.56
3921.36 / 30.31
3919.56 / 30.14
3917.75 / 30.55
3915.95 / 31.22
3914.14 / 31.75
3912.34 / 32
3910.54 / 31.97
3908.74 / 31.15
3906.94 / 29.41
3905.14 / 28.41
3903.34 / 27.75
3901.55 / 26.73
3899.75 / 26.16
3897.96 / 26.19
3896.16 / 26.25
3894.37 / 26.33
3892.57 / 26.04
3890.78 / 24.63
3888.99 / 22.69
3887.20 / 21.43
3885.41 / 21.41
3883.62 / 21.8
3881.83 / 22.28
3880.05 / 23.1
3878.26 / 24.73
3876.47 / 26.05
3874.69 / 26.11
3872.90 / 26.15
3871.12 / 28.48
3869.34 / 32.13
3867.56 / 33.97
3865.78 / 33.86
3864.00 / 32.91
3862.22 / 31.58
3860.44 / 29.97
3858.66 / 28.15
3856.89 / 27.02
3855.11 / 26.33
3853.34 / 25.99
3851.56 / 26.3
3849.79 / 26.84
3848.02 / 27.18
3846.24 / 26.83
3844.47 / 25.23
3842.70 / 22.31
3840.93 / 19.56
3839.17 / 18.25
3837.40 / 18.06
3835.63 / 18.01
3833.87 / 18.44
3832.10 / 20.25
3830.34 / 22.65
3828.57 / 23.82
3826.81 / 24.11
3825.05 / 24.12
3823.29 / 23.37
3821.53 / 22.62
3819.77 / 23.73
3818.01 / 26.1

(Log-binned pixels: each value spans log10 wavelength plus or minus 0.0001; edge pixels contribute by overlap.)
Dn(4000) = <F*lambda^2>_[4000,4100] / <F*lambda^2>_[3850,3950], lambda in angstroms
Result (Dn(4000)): 1.4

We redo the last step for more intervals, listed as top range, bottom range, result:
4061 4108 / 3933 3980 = 1.36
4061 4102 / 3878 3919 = 1.37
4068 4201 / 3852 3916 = 1.40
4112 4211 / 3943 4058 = 1.16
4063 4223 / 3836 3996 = 1.42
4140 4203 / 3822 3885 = 1.60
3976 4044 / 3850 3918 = 1.34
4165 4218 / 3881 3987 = 1.50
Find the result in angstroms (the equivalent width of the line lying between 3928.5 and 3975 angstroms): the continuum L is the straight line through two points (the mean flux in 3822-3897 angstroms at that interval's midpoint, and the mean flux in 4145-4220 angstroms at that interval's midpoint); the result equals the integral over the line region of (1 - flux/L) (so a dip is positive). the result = 4.81 angstroms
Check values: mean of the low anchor 25.1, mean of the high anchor 34.8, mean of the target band 25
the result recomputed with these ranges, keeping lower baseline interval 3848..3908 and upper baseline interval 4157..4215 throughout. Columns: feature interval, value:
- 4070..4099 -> -1.3 angstroms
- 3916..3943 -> 3.1 angstroms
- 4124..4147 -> -0.5 angstroms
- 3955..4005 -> 0.5 angstroms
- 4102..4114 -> 0.5 angstroms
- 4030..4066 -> -4.6 angstroms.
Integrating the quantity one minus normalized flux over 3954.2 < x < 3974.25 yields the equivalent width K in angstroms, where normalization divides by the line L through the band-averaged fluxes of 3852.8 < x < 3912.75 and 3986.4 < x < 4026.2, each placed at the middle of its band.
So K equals 4.9 angstroms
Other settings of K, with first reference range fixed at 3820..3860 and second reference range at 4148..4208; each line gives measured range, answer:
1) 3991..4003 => -2.5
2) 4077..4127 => -1.0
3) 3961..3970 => 1.6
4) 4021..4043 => -4.6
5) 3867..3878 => -1.7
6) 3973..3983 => 0.3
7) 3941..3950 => -0.6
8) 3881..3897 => 0.9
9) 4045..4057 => -1.7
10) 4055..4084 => -3.8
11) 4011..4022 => -2.7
